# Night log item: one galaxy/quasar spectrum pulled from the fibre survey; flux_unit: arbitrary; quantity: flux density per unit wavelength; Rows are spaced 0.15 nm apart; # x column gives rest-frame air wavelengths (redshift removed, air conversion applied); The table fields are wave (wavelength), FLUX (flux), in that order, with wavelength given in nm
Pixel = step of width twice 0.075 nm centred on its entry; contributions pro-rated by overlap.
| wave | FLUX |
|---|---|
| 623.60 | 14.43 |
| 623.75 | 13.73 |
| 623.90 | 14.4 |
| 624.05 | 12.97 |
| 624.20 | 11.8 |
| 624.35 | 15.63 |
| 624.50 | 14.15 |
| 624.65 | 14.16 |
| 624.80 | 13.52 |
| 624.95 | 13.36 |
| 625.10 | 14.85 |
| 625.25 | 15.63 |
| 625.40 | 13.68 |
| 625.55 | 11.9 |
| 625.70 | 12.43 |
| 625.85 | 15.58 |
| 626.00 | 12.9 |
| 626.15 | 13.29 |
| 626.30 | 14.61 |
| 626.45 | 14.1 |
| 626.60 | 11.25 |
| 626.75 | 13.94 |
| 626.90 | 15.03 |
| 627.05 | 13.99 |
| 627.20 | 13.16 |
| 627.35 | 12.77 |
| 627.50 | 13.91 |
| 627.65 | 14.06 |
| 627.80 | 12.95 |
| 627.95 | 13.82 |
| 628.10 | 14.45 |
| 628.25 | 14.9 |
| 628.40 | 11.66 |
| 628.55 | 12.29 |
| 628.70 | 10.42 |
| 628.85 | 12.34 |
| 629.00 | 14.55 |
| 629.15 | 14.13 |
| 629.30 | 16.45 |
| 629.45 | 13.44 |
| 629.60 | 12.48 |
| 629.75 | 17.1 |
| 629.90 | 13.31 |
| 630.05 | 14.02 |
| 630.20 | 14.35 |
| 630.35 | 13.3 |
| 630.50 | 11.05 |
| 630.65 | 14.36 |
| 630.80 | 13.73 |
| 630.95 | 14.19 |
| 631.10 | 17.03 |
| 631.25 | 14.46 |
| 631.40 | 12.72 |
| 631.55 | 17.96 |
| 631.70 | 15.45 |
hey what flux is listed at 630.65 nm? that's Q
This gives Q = 14.36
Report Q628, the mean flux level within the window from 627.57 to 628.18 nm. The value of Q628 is 13.8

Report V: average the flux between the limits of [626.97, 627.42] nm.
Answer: 13.3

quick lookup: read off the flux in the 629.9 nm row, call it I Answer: 13.31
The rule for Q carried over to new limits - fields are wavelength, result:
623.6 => 14.43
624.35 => 15.63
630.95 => 14.19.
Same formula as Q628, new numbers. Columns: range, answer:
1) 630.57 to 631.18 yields 14.8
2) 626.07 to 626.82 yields 13.4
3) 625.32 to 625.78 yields 12.7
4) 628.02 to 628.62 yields 13.3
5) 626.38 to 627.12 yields 13.7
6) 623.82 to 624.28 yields 13.1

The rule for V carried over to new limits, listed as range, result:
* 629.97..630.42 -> 13.9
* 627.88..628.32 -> 14.4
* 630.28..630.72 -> 12.9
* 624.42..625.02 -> 13.8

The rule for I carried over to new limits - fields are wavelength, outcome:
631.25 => 14.46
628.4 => 11.66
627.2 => 13.16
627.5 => 13.91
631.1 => 17.03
